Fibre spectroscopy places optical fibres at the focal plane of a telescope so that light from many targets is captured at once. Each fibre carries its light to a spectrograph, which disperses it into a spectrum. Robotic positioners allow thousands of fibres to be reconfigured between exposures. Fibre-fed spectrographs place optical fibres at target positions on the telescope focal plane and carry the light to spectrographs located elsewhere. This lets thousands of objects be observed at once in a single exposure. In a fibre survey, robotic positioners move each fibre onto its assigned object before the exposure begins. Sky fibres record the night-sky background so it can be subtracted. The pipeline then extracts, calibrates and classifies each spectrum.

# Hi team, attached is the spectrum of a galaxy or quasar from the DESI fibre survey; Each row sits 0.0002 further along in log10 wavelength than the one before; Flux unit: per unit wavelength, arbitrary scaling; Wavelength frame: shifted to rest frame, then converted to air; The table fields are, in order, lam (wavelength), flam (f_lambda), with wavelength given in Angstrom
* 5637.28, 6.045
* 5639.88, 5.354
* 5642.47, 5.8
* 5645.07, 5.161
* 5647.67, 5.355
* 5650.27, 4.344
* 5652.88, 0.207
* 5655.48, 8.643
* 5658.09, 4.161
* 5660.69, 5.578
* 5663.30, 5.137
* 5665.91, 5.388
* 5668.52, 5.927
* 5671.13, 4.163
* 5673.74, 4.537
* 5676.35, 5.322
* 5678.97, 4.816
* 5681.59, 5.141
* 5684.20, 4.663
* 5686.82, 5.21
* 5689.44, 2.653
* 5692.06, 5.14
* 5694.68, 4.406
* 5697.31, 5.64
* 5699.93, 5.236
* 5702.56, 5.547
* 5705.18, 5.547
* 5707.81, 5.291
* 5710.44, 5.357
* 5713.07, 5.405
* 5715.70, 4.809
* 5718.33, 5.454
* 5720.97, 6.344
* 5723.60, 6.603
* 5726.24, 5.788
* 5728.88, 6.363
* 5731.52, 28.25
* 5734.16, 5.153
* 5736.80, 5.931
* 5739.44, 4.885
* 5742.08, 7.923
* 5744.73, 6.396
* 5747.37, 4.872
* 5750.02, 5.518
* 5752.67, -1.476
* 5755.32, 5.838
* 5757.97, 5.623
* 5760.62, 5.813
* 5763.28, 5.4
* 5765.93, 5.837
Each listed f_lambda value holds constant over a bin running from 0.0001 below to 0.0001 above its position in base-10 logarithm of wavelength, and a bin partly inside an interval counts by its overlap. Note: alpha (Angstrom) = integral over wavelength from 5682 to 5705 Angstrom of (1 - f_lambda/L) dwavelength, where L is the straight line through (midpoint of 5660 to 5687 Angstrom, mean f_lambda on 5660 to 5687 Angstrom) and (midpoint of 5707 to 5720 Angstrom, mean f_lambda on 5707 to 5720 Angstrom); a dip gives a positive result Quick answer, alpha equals 1.4 Angstrom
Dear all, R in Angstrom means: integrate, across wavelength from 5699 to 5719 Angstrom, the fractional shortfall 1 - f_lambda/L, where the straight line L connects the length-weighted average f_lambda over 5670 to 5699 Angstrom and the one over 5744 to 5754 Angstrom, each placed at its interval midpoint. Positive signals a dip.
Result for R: -4.7 Angstrom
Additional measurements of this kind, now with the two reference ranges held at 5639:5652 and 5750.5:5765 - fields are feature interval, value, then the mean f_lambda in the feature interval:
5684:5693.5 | 0.8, 4.39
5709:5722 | -2.4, 5.45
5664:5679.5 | -0.5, 5.04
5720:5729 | -3.4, 6.26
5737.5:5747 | -3.8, 6.22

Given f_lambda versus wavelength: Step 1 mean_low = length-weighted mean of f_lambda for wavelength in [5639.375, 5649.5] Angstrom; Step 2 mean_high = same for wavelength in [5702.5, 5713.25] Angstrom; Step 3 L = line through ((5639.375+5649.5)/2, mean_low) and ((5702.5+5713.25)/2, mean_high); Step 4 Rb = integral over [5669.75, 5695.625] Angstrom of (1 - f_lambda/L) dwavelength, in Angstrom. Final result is 3.78 Angstrom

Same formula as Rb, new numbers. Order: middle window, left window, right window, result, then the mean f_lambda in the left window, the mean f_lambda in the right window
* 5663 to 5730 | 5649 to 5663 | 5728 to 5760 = 6.0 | 4.63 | 7.08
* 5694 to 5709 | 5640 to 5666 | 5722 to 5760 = 1.9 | 4.98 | 6.95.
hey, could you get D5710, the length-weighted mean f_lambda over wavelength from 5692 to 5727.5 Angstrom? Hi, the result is 5.48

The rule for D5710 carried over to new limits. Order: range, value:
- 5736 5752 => 5.62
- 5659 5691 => 4.87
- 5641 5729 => 5.14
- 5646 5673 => 4.89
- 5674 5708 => 4.95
